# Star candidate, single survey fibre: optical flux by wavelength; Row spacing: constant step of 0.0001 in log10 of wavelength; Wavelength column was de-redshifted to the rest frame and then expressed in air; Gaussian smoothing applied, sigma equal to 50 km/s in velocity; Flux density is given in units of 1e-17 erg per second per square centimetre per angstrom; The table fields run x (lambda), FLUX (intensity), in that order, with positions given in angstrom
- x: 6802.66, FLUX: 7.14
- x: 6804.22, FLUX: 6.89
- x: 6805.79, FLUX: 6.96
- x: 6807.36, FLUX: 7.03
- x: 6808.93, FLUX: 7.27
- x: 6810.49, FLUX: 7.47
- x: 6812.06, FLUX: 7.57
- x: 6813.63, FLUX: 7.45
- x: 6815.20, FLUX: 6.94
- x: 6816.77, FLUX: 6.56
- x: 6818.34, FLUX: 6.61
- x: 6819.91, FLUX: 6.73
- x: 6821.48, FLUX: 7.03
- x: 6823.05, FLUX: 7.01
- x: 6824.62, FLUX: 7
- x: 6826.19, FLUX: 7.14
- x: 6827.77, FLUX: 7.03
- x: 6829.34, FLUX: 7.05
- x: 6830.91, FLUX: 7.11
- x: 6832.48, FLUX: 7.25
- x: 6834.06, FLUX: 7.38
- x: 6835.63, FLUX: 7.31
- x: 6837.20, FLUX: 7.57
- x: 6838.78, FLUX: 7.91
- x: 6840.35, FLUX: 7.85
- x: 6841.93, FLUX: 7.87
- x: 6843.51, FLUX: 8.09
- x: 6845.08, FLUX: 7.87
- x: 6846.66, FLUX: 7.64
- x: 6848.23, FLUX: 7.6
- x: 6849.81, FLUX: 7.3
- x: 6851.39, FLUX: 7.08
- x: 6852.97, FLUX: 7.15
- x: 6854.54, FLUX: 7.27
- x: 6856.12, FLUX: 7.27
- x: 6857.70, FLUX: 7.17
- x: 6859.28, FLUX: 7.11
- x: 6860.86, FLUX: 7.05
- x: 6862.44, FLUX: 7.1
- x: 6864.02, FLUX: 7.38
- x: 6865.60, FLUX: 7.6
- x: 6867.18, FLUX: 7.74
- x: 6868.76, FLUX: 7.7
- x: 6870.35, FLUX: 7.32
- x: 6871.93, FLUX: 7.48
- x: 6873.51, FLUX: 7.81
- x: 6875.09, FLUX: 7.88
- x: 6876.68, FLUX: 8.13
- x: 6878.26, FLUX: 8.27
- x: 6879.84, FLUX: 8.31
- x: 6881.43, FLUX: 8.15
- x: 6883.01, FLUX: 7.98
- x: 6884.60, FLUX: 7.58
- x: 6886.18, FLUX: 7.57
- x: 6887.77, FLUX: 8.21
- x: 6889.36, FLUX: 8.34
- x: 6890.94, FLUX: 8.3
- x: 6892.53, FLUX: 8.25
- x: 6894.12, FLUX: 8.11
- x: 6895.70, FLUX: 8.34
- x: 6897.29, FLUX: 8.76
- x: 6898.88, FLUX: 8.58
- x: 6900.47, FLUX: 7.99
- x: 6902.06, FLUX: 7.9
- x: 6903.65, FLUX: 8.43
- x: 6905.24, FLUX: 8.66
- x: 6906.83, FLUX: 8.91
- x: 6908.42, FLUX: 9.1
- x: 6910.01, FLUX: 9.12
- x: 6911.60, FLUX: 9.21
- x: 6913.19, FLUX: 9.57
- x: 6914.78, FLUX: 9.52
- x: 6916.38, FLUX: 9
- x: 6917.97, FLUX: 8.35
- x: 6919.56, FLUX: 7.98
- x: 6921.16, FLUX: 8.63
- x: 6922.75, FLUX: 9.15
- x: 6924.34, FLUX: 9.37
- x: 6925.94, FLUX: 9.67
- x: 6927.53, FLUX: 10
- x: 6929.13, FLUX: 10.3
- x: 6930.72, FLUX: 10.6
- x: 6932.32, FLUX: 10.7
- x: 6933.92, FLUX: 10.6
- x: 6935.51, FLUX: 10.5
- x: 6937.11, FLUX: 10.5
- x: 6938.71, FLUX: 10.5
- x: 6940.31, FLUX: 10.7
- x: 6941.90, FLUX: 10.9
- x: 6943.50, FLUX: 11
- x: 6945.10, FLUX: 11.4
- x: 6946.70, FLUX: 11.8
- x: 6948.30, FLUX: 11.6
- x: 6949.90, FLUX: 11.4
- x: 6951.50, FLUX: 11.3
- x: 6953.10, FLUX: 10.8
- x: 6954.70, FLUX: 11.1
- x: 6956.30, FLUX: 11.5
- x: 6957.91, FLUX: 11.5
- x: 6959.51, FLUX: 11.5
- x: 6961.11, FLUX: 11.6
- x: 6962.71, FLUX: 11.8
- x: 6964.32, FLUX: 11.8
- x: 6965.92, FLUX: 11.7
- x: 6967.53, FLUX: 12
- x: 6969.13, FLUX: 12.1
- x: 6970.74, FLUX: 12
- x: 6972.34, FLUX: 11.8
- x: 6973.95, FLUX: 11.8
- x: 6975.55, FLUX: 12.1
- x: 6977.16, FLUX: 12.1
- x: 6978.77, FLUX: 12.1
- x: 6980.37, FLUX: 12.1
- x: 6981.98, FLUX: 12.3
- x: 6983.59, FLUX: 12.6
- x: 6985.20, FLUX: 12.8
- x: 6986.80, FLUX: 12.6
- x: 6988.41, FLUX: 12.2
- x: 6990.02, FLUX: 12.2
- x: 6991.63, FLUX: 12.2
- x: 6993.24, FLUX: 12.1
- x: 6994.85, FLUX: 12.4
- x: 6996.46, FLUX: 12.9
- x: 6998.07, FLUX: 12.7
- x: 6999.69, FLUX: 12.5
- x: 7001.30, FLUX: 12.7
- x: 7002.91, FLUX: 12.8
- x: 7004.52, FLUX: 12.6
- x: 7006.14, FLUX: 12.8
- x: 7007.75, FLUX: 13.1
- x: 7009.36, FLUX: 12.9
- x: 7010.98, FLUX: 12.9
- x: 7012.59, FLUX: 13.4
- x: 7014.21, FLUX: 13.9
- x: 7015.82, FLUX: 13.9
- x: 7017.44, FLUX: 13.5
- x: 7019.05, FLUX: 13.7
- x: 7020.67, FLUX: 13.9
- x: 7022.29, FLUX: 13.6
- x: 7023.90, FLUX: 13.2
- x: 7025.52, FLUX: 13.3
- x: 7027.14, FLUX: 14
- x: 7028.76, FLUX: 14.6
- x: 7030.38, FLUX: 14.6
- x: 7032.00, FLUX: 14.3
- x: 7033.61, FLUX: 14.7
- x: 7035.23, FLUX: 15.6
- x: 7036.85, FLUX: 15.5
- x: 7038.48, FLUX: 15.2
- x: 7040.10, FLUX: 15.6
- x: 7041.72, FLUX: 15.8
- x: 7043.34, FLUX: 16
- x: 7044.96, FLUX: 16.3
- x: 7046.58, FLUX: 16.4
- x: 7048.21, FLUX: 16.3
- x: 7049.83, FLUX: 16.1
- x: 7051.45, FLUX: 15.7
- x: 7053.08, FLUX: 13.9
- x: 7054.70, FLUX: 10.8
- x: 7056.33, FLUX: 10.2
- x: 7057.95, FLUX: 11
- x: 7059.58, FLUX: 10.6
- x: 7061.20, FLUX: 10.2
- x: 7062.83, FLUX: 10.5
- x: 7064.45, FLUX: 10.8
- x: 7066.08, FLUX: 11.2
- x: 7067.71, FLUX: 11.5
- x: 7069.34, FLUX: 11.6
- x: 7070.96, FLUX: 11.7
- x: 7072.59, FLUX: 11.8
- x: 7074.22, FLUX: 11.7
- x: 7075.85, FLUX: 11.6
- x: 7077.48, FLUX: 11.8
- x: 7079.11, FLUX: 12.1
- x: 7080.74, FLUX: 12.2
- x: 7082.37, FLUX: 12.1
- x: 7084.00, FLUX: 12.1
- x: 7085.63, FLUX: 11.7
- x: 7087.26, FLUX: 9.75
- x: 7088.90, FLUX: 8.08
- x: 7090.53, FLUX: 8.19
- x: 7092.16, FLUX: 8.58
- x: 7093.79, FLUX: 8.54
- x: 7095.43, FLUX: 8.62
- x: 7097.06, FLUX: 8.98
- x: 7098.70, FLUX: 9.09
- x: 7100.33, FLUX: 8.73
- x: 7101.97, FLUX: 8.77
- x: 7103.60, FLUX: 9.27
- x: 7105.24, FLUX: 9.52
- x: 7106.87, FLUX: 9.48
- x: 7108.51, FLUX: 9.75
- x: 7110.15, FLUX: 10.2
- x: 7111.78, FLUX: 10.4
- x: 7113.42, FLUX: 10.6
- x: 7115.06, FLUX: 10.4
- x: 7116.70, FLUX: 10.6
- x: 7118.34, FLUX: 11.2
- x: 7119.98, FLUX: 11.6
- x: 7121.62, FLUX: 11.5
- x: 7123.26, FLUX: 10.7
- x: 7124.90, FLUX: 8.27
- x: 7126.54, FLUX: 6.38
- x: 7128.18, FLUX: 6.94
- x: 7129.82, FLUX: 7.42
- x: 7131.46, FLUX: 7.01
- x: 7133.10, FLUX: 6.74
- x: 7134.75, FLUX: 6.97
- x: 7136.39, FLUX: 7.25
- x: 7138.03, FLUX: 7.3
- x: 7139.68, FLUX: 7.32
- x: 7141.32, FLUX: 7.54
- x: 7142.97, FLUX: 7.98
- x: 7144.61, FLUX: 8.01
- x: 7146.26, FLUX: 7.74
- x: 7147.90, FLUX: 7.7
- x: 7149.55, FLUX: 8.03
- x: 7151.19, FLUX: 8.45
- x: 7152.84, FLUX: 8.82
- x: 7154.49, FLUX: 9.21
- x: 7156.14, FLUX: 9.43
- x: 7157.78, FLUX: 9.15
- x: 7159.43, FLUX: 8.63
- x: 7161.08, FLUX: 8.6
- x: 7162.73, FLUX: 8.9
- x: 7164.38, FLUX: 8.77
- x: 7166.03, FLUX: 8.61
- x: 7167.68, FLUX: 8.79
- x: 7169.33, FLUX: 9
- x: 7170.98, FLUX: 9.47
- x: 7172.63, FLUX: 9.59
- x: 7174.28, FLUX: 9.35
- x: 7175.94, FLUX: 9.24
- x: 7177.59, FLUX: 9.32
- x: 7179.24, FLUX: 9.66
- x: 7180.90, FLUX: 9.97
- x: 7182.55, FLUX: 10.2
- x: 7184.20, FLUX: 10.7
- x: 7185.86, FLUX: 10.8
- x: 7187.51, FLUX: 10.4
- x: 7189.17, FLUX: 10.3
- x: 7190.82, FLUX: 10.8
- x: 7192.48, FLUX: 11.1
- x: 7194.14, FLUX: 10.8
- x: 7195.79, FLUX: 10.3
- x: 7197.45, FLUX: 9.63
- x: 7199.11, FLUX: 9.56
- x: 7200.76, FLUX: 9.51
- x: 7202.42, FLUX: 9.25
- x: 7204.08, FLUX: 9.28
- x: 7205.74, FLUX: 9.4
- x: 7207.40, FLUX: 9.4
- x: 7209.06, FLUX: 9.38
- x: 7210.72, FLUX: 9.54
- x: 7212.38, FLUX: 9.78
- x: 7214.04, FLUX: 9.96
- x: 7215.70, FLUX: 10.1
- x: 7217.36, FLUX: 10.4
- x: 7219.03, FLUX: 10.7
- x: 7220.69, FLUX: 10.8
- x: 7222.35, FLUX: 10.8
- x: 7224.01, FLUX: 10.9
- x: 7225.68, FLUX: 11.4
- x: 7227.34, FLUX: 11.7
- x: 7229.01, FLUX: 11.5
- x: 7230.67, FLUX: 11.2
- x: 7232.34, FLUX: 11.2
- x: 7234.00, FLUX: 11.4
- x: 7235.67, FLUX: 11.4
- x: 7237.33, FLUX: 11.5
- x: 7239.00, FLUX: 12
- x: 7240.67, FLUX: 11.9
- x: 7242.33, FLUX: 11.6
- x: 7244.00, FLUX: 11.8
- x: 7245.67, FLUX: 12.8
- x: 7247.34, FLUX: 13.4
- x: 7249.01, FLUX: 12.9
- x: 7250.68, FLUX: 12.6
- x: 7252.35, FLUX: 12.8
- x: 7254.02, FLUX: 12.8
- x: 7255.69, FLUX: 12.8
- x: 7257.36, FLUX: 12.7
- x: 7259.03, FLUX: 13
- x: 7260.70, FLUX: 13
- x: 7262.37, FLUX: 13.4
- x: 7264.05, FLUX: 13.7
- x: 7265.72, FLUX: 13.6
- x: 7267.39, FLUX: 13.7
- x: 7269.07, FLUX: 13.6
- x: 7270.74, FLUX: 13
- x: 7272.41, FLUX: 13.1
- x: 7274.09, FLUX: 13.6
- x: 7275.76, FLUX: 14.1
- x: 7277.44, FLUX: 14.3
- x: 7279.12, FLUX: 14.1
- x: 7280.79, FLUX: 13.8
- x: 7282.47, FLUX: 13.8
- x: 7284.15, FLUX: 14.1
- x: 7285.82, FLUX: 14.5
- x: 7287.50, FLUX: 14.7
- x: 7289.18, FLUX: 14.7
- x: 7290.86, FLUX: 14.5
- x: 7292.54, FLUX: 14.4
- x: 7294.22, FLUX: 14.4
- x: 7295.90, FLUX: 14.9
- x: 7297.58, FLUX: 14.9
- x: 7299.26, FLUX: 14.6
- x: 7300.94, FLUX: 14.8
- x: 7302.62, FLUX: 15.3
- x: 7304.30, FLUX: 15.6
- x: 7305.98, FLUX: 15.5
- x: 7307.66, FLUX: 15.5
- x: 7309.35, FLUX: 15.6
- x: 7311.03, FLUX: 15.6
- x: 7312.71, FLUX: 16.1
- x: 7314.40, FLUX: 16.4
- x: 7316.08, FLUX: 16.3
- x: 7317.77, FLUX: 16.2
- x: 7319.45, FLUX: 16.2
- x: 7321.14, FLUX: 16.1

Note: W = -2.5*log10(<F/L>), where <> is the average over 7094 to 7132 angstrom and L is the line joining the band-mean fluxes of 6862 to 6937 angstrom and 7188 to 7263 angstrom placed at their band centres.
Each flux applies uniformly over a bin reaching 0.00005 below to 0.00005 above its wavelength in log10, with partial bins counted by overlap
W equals 0.101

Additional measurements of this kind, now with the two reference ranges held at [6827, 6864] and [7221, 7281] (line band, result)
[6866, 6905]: -0.02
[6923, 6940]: -0.20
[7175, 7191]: 0.16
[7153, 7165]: 0.26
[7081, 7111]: 0.11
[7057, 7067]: -0.06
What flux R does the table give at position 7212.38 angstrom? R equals 9.78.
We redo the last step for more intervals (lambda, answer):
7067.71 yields 11.5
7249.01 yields 12.9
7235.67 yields 11.4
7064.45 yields 10.8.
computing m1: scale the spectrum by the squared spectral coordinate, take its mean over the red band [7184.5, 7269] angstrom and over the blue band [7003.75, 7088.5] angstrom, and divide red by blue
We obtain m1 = 0.9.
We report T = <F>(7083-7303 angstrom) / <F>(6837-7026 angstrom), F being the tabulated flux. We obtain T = 1.05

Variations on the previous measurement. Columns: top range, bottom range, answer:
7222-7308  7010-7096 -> 1.04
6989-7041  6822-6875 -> 1.83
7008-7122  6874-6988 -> 1.20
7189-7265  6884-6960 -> 1.17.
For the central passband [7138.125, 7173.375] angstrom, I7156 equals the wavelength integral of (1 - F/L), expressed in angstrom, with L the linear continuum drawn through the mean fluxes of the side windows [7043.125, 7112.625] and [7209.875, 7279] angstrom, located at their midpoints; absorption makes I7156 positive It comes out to 9.4 angstrom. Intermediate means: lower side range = 11.2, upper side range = 12.1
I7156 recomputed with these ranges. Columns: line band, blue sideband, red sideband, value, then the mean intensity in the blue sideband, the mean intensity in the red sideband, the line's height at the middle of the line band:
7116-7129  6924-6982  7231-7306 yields 2.92 angstrom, 11.3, 13.4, 12.4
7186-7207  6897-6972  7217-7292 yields 3.82 angstrom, 10.3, 12.7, 12.3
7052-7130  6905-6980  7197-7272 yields 5.48 angstrom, 10.7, 11.5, 11.1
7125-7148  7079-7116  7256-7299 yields 7.29 angstrom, 9.84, 13.9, 10.7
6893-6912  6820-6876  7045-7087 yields 0.09 angstrom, 7.4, 12.3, 8.61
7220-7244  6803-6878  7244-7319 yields 3.63 angstrom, 7.34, 14.2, 13.4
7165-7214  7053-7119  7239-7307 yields 9.94 angstrom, 10.4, 13.7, 12.2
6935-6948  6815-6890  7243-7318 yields -3.06 angstrom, 7.47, 14.1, 8.86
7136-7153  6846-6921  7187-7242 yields 3.74 angstrom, 8.03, 10.5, 10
